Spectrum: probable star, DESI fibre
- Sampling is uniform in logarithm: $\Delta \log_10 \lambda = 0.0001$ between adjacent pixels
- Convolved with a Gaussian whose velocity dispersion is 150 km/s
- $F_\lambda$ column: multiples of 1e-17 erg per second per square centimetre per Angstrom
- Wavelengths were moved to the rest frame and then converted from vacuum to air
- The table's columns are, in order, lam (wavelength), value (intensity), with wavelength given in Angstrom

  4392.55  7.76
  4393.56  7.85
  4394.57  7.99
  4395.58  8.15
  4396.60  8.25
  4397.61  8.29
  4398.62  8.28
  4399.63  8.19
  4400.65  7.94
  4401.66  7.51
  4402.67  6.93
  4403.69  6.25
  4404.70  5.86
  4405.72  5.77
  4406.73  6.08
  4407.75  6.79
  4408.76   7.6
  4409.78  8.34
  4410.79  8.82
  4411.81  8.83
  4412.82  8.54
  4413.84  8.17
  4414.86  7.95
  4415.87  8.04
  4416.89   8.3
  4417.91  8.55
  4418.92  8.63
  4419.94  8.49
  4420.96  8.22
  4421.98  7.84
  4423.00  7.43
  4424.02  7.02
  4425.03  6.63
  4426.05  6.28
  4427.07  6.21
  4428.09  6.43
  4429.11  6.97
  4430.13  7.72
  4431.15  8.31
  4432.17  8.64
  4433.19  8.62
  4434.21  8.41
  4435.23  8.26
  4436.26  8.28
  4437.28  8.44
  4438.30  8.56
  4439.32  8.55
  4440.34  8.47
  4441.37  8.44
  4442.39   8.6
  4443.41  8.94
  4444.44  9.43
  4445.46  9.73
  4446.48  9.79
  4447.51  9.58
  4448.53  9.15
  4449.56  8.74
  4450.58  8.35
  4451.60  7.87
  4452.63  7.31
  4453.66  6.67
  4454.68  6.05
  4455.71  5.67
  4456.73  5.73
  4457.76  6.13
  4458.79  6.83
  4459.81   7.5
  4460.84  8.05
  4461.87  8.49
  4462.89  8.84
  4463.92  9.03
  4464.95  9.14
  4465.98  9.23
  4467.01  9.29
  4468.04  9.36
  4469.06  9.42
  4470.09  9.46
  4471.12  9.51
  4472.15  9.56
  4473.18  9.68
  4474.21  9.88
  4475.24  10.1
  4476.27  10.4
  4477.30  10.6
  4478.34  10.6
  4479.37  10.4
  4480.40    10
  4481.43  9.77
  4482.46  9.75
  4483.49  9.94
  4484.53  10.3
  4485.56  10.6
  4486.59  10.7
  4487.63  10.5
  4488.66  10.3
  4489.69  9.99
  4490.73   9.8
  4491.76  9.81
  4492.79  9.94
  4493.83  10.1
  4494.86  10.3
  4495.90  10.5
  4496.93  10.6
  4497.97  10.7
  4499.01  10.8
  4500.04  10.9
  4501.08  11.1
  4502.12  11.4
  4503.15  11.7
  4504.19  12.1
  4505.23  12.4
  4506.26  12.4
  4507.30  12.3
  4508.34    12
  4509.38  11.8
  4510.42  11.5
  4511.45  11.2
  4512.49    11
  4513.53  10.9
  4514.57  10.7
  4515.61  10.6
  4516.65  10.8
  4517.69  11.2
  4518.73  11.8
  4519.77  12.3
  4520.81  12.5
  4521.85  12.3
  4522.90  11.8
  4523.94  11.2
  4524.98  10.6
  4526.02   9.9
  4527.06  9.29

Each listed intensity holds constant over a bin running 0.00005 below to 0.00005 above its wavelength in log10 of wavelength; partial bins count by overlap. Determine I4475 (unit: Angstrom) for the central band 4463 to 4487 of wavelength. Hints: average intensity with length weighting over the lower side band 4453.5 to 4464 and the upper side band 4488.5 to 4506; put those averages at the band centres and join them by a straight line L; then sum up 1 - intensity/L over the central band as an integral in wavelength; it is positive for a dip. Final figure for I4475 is -3.3 Angstrom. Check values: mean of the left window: 7.13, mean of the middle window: 9.84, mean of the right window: 10.8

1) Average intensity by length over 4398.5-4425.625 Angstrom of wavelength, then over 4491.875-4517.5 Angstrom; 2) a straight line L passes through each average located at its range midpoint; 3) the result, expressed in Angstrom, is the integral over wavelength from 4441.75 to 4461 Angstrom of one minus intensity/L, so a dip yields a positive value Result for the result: 2.5 Angstrom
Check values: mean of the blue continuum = 7.65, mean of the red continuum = 11.1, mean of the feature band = 7.9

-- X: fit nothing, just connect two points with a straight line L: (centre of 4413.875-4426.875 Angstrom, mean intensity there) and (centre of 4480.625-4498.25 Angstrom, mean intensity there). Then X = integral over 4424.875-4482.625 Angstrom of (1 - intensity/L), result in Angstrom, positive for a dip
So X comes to 2.71 Angstrom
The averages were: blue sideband 7.76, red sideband 10.2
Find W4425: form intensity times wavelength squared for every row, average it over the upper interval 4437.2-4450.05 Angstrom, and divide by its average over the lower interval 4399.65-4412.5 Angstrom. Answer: 1.25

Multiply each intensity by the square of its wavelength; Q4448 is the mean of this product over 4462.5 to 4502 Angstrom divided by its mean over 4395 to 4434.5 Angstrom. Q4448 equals 1.35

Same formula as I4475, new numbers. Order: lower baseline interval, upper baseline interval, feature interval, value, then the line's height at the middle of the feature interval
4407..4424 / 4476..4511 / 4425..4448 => 1.5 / 8.81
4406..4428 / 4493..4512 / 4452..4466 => 3.1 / 9.47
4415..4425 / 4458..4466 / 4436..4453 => -1.2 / 8.15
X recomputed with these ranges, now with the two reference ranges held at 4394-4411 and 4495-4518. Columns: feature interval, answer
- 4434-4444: 0.33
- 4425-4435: 1.17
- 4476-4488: 0.10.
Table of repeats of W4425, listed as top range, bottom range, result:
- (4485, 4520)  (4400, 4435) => 1.51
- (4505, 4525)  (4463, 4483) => 1.21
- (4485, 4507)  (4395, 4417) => 1.47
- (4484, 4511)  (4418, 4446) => 1.40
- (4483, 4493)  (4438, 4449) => 1.15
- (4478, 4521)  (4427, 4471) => 1.35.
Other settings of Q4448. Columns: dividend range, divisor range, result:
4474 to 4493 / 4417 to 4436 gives 1.35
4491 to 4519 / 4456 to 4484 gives 1.24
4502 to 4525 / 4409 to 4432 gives 1.55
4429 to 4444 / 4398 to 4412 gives 1.16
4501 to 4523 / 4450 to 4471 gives 1.50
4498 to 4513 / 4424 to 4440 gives 1.55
